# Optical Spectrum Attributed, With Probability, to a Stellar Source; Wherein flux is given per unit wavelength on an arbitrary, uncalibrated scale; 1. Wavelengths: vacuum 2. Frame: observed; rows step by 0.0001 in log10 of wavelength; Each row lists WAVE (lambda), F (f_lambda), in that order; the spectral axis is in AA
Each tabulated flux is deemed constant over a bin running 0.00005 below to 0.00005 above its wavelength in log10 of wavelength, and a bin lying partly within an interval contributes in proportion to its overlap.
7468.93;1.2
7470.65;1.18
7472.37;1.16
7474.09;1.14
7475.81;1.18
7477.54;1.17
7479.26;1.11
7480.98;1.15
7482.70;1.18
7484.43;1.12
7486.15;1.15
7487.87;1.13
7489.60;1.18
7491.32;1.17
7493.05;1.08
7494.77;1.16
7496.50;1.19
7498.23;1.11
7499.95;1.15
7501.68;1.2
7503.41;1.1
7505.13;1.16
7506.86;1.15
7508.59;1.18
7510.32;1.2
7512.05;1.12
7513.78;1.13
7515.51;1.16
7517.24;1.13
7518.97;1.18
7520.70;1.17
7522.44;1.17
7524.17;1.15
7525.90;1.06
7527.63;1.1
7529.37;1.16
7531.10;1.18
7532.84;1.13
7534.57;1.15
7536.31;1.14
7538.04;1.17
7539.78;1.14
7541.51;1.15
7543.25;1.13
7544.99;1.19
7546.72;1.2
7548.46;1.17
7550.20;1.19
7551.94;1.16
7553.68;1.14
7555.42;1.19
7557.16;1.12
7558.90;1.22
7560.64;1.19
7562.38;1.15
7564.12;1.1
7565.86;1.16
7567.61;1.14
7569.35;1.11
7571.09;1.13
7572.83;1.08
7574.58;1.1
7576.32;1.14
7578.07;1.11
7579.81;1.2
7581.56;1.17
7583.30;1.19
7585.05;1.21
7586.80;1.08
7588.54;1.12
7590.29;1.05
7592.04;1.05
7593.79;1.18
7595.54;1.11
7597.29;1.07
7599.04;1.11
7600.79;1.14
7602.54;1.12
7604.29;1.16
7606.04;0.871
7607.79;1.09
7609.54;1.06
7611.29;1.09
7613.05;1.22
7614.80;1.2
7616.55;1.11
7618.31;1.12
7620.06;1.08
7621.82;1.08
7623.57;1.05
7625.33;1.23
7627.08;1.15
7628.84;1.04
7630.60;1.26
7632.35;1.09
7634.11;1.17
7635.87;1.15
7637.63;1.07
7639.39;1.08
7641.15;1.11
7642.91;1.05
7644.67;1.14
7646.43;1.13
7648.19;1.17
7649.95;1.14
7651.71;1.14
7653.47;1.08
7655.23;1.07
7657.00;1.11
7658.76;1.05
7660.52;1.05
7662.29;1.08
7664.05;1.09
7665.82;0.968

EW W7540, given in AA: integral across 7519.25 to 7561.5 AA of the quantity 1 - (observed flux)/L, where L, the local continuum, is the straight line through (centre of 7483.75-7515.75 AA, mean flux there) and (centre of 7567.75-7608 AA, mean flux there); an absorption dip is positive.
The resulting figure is -0.91 AA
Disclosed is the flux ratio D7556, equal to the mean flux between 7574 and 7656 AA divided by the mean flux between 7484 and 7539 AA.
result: 1.0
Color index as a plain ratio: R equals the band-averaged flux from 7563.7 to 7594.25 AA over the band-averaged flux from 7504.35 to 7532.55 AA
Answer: 1.0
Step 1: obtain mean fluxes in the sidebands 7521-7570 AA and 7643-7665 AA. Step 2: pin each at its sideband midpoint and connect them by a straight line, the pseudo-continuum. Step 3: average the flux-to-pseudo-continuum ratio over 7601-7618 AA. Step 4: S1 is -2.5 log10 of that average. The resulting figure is 0.02 mag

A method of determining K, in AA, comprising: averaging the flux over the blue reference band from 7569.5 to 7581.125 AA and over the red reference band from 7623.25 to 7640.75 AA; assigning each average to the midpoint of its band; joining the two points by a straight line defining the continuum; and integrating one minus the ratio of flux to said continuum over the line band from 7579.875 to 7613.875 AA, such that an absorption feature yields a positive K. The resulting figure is 0.5 AA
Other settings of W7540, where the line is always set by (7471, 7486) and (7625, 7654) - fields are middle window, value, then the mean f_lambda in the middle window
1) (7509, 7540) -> -0.1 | 1.15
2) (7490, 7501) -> 0.0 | 1.15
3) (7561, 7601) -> 0.4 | 1.13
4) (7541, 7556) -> -0.4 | 1.17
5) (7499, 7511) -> -0.1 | 1.16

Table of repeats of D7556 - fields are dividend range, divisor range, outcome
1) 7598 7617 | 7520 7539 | 0.97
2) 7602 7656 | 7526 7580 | 0.97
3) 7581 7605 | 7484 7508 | 0.98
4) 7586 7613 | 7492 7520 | 0.95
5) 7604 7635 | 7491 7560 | 0.97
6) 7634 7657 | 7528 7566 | 0.96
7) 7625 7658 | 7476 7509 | 0.98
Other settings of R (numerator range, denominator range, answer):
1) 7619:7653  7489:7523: 0.97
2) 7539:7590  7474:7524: 1.00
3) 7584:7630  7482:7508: 0.96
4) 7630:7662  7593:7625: 1.01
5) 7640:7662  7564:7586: 0.96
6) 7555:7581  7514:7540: 1.00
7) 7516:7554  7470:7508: 1.00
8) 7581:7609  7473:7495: 0.96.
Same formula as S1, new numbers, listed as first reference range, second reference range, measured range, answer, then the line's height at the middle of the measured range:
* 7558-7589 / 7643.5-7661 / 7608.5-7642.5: 0.00 mag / 1.12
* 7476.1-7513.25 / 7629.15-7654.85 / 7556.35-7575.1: 0.00 mag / 1.14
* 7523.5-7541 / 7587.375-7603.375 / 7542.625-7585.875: -0.03 mag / 1.12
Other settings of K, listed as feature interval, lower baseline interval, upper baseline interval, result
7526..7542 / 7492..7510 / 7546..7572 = 0.2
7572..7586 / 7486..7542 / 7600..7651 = -0.2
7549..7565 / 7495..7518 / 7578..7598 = -0.3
